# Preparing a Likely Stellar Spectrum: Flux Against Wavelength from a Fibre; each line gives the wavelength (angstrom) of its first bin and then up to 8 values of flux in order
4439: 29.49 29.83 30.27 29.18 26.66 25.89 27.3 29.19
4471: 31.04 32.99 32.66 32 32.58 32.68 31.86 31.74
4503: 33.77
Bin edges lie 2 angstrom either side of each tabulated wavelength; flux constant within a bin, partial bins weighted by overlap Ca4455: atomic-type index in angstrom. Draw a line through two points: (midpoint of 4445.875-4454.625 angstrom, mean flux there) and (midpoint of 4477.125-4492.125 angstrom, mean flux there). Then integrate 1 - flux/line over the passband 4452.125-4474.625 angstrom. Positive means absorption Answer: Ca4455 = 1.5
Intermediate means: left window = 29.1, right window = 32.5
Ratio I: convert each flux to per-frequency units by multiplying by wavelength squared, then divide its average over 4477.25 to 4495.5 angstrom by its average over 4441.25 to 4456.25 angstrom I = 1.13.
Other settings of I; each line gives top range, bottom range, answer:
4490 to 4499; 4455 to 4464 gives 1.23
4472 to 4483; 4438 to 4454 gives 1.12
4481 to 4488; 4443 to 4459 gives 1.15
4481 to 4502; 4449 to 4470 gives 1.18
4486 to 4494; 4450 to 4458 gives 1.20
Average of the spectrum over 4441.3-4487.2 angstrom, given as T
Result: 29.9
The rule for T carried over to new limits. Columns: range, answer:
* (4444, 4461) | 28.1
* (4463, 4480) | 30.9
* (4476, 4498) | 32.4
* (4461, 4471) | 28.8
